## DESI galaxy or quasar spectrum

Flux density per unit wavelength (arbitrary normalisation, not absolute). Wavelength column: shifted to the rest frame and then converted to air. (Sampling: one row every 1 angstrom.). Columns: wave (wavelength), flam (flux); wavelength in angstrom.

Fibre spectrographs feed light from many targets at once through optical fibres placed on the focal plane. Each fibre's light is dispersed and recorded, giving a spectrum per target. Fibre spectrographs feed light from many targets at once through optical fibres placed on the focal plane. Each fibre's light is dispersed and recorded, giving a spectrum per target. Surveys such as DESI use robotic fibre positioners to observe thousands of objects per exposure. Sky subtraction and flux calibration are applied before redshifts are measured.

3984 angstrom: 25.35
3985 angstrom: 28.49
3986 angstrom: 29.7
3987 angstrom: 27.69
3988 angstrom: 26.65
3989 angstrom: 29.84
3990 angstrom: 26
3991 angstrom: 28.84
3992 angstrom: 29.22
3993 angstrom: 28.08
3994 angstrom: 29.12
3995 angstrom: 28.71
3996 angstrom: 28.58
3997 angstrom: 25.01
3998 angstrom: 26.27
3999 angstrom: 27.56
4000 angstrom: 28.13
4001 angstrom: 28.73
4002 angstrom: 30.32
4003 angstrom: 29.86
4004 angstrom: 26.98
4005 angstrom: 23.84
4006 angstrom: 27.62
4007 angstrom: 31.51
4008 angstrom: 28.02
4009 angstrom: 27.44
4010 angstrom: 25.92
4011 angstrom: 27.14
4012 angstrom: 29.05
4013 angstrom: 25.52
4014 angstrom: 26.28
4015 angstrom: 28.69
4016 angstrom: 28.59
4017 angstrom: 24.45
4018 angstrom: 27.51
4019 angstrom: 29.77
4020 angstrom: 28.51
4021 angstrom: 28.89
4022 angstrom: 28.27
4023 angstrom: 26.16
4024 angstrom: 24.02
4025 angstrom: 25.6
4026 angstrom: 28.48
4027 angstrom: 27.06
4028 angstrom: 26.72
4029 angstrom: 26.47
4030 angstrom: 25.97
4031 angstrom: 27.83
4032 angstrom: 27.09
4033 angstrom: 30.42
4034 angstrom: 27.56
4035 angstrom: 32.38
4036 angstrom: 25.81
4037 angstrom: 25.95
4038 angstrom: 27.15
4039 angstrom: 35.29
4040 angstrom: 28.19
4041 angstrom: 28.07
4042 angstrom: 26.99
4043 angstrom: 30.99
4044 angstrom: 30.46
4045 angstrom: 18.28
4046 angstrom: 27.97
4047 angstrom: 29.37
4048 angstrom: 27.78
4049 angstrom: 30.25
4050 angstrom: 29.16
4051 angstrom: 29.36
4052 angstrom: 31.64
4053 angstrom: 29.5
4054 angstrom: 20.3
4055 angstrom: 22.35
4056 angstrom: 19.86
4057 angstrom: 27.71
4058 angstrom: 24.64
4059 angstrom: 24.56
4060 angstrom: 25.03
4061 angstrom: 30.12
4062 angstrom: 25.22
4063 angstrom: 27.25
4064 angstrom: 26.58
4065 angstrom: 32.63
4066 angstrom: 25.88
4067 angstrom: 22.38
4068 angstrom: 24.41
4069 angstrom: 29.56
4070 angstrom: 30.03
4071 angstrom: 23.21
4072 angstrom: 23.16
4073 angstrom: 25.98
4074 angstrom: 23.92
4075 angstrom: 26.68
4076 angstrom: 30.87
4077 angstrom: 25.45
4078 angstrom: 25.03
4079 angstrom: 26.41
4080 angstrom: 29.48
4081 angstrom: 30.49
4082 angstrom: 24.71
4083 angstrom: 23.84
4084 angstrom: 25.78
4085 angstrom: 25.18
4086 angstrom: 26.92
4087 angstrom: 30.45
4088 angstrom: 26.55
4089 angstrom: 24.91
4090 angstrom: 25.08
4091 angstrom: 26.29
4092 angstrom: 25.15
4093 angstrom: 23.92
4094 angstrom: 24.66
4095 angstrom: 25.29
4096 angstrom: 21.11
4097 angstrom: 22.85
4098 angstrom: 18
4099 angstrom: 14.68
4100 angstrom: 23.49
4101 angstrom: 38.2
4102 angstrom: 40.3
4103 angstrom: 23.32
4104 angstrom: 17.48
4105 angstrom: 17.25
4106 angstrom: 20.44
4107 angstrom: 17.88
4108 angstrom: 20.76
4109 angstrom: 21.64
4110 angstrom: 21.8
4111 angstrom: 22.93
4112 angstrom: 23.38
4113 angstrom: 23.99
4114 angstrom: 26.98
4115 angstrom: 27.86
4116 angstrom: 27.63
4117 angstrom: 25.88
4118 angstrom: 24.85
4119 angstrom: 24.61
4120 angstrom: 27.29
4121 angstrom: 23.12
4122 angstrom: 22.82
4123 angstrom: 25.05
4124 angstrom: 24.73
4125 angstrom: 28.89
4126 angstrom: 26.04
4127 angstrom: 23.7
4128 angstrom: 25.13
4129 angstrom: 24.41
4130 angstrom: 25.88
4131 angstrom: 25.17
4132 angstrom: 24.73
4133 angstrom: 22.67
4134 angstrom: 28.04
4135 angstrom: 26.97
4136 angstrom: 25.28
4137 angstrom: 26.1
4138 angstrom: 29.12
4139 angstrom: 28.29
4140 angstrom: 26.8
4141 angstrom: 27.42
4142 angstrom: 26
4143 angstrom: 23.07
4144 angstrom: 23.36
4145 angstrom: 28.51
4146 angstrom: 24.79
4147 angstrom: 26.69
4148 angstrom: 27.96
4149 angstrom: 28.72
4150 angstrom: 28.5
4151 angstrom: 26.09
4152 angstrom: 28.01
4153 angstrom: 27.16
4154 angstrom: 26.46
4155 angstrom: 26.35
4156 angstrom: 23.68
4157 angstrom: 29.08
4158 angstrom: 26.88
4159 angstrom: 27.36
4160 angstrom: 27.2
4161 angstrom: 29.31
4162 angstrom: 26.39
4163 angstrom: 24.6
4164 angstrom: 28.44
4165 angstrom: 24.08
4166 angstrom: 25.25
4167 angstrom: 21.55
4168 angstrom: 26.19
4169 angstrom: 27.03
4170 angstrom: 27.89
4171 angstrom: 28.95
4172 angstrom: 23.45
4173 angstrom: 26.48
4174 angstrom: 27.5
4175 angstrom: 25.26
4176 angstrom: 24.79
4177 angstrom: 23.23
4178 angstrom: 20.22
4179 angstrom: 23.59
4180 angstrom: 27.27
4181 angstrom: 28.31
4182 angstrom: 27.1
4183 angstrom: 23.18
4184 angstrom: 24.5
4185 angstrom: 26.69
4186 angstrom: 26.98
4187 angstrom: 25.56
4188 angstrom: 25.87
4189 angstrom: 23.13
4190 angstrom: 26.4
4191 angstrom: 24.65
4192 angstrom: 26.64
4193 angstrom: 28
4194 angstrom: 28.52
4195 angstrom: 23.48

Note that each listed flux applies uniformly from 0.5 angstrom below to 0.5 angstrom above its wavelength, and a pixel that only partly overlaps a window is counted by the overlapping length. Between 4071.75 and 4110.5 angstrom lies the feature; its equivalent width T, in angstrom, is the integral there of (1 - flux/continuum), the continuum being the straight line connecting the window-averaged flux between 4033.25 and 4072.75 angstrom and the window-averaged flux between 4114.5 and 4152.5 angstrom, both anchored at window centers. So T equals 2.7 angstrom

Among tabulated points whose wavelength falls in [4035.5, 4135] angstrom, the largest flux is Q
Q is 40.3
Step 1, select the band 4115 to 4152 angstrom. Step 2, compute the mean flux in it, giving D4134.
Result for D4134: 26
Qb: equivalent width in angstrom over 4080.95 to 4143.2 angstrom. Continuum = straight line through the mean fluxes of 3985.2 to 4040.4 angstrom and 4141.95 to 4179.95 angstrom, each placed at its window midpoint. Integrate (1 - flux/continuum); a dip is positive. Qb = 4.0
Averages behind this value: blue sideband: 27.8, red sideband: 26.1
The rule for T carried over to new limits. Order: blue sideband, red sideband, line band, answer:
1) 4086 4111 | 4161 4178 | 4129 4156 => -1.5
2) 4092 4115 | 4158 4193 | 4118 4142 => -1.5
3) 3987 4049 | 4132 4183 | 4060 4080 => 0.4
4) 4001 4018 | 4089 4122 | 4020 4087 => -2.8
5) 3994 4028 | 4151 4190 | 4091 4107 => 1.8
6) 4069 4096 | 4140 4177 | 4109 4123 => 0.8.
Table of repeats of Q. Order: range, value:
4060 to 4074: 32.63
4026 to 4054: 35.29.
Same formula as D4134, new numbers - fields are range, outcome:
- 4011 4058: 27.4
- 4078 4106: 25.2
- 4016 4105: 26.6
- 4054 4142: 25.3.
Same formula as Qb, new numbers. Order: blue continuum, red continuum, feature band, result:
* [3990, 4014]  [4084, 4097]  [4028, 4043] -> -0.8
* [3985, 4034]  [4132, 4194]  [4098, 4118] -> 2.1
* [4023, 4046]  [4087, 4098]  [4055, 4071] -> -0.1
